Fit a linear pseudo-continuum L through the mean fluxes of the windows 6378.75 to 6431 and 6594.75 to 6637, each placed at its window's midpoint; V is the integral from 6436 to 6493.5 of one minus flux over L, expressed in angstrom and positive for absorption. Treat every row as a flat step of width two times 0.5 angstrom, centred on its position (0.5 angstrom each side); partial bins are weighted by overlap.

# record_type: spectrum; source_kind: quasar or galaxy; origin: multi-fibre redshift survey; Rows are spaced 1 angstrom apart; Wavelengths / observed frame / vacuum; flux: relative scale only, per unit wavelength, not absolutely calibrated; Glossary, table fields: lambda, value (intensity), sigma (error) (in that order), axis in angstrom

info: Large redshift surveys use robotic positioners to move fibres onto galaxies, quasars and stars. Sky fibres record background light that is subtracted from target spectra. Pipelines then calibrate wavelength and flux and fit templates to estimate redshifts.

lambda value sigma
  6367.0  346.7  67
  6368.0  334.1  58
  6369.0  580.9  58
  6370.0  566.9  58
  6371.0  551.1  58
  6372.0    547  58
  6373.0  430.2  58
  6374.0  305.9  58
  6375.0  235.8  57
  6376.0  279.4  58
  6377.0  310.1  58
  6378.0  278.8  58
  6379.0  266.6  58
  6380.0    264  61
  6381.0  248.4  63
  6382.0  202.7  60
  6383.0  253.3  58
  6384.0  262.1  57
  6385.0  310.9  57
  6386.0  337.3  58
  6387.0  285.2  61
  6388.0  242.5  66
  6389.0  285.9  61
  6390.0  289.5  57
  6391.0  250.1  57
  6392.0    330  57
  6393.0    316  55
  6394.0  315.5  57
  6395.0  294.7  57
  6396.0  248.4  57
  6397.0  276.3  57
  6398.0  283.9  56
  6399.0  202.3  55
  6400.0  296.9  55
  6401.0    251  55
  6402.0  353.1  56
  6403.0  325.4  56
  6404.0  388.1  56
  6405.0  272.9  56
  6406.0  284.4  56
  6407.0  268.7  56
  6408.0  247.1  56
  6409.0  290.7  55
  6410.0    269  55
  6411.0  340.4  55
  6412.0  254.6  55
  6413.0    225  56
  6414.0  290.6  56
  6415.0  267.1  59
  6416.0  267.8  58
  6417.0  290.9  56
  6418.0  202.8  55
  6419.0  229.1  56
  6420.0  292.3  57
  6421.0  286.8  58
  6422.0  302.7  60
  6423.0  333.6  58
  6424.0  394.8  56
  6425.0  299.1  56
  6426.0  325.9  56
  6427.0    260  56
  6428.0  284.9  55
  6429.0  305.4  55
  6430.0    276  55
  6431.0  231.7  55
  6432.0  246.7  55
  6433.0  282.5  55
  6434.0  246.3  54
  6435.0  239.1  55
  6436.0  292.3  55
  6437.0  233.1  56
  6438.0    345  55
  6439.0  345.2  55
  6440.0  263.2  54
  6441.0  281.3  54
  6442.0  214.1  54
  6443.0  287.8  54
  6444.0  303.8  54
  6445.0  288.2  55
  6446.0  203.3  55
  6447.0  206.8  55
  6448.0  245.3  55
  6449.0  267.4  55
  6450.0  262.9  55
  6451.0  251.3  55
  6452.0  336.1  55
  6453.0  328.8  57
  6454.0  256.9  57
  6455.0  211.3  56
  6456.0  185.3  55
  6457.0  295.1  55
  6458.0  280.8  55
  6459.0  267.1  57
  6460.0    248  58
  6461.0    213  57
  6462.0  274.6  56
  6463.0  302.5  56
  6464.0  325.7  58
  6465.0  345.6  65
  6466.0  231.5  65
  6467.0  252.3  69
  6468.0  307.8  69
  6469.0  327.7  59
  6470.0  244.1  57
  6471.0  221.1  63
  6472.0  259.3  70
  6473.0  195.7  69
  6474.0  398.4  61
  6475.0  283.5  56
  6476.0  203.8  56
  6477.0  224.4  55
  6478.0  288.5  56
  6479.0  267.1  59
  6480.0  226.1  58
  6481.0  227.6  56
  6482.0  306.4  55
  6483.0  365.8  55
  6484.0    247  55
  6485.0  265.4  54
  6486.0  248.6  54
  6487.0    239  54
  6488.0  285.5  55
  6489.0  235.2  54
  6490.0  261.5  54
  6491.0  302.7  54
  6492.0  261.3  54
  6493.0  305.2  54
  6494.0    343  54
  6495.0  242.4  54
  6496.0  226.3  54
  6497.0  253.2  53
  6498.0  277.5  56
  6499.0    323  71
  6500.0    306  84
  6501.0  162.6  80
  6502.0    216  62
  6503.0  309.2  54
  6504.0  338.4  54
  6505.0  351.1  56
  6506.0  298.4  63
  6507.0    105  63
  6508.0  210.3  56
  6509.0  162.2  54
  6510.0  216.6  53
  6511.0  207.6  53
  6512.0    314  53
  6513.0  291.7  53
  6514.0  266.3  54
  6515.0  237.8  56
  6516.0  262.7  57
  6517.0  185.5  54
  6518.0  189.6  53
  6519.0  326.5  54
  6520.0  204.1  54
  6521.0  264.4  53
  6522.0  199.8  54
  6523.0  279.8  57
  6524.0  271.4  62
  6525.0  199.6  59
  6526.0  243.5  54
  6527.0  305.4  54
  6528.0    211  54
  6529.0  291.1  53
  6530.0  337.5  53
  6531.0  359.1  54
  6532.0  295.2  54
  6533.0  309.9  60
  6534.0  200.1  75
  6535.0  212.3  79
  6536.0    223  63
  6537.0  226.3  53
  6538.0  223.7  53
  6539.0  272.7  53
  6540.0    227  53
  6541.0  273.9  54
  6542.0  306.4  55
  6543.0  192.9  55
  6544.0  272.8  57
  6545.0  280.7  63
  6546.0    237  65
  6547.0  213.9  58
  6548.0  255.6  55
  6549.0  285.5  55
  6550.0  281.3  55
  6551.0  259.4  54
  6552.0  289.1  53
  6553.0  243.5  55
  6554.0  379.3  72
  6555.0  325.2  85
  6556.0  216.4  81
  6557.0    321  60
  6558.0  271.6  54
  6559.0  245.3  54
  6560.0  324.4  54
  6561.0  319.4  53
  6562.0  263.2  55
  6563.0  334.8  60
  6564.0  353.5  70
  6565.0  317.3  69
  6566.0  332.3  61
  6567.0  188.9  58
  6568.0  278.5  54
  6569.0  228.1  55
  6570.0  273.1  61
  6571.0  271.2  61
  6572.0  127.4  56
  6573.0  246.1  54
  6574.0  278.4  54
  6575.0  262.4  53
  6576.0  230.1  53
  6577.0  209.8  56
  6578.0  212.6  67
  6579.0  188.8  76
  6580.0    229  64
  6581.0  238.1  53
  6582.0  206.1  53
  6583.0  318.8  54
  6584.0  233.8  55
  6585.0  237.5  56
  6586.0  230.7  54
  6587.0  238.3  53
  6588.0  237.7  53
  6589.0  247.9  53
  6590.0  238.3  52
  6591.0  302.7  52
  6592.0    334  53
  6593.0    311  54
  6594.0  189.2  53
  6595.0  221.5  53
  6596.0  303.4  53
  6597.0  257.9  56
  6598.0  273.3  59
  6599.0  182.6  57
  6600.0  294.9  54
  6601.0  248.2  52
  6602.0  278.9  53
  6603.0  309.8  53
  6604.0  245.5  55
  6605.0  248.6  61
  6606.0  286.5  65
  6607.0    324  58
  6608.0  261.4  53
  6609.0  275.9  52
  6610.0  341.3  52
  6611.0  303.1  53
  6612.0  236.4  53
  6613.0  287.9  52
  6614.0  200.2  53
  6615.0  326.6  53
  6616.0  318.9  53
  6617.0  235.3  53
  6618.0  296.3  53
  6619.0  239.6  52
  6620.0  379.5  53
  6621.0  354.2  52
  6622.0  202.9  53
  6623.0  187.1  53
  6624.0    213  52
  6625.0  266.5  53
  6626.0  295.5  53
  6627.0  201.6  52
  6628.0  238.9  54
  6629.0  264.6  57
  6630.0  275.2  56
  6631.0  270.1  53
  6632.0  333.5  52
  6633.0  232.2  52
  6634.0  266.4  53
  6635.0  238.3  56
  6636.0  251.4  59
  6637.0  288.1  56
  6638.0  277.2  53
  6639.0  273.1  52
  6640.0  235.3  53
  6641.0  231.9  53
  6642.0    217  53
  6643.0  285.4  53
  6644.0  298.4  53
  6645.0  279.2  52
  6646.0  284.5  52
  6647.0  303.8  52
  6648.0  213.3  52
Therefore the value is 2.0 angstrom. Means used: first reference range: 283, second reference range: 269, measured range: 270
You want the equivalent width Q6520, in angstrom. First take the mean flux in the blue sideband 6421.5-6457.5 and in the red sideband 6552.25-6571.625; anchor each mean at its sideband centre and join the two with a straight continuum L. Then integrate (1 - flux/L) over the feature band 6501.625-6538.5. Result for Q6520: 4.0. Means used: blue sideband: 276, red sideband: 288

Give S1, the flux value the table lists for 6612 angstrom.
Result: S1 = 236.4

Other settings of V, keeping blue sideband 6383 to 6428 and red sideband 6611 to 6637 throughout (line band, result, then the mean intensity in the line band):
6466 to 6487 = 1.0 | 266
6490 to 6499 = 0.0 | 278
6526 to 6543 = 0.6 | 264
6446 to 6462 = 1.5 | 256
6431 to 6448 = 1.1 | 266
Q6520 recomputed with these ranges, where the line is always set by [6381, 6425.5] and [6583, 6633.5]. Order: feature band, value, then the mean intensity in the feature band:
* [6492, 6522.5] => 2.4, 253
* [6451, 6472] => 0.5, 272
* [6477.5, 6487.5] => 0.3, 268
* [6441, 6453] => 0.7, 264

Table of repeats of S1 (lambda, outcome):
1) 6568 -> 278.5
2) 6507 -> 105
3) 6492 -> 261.3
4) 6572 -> 127.4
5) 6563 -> 334.8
